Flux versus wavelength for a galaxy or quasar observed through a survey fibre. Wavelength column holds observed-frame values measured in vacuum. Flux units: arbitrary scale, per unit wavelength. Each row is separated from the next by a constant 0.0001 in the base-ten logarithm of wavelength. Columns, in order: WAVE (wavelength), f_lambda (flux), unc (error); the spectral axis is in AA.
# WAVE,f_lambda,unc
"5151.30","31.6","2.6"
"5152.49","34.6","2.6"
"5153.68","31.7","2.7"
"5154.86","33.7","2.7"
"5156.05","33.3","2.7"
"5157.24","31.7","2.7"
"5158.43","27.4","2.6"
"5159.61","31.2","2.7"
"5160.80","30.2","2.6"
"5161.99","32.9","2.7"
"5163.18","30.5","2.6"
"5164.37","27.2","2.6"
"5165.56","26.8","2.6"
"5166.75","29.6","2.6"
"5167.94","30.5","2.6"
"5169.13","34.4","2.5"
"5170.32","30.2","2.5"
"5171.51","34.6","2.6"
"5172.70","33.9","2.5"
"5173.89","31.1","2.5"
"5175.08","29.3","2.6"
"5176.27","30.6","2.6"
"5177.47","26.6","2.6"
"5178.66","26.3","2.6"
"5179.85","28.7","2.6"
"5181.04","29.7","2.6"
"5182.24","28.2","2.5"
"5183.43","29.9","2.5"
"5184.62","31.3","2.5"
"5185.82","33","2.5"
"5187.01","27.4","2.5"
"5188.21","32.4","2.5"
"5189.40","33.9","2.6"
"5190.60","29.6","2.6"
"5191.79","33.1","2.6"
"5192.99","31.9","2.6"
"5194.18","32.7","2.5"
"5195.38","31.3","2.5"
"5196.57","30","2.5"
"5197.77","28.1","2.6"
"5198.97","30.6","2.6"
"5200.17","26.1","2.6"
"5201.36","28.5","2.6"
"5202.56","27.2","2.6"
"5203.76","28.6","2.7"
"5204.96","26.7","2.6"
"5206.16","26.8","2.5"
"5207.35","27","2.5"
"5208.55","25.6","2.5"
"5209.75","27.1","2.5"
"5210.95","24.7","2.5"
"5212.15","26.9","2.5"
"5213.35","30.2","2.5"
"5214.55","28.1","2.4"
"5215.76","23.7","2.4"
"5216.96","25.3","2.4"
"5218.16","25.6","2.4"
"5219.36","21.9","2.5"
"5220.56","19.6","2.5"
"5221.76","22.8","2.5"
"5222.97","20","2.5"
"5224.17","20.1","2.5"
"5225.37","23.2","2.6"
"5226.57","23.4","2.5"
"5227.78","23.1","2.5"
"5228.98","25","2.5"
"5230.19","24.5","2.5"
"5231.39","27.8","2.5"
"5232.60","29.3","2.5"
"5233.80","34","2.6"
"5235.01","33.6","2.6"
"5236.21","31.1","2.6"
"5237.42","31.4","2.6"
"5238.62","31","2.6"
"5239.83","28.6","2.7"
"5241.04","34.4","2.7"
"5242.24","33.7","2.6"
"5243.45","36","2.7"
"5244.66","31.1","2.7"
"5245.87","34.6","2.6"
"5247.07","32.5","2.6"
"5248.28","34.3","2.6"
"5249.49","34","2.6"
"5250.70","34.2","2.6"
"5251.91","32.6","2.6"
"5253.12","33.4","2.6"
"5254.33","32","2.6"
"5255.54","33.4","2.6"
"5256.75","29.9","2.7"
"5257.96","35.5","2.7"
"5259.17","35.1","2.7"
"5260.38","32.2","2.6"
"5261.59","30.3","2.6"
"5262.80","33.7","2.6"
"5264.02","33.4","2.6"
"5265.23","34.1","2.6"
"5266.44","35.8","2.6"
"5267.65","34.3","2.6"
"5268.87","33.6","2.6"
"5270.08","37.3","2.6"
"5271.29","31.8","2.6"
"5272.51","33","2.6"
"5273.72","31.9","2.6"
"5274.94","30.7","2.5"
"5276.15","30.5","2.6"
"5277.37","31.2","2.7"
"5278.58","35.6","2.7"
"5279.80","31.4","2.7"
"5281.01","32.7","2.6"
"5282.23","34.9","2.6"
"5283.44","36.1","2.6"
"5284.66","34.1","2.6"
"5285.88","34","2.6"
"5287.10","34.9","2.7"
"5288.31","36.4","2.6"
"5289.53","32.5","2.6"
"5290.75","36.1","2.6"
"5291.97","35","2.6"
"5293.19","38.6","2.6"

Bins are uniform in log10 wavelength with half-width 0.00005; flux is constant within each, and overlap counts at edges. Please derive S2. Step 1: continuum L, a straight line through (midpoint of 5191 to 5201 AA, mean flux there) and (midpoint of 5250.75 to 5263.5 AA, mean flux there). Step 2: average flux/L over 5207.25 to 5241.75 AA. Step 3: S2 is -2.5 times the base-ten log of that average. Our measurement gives 0.19 mag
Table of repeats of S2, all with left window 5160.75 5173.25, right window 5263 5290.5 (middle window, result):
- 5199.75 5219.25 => 0.20 mag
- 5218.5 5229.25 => 0.41 mag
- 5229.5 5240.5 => 0.09 mag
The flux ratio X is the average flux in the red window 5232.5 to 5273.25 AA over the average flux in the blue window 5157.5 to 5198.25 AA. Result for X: 1.1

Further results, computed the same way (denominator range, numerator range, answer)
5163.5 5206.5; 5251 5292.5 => 1.12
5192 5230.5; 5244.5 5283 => 1.27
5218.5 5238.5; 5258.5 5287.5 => 1.30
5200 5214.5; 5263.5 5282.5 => 1.22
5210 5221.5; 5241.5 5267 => 1.33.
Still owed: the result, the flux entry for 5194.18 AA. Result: 32.7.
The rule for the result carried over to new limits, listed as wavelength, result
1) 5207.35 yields 27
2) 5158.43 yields 27.4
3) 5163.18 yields 30.5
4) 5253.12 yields 33.4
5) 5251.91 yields 32.6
